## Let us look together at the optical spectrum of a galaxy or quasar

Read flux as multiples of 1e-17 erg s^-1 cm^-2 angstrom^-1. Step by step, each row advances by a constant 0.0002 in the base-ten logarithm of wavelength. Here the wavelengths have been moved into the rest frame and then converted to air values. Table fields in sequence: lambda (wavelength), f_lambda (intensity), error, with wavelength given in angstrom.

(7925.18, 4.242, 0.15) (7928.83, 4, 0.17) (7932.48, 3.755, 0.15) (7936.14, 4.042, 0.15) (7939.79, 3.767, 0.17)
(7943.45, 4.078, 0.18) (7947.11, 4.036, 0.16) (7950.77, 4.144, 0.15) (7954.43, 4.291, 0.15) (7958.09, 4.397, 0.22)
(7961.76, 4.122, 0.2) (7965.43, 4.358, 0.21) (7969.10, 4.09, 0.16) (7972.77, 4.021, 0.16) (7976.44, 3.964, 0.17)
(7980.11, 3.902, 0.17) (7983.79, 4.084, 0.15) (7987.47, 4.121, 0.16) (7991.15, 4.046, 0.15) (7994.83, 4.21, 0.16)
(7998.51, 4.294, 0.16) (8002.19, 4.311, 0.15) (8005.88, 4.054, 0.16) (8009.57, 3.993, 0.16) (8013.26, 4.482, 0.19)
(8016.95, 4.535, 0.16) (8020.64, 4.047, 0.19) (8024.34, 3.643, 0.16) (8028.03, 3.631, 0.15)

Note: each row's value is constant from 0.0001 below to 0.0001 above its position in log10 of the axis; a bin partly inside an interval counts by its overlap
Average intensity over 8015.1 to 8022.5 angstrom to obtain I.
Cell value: 4.29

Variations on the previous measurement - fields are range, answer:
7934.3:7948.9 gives 3.98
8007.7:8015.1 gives 4.24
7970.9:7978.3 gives 4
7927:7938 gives 3.93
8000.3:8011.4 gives 4.12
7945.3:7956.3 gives 4.16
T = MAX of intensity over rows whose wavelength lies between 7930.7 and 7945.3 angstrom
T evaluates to 4.078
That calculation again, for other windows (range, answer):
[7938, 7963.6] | 4.397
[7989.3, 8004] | 4.311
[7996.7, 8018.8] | 4.535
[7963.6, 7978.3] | 4.358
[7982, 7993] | 4.121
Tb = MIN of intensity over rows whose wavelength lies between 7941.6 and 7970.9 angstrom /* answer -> 4.036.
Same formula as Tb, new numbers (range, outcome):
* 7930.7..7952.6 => 3.755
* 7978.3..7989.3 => 3.902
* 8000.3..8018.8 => 3.993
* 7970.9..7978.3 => 3.964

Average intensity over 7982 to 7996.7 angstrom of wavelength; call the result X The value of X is 4.12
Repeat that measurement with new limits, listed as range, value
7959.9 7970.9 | 4.19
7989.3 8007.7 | 4.18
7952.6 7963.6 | 4.27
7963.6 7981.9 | 4.07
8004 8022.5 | 4.22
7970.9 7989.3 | 4.02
